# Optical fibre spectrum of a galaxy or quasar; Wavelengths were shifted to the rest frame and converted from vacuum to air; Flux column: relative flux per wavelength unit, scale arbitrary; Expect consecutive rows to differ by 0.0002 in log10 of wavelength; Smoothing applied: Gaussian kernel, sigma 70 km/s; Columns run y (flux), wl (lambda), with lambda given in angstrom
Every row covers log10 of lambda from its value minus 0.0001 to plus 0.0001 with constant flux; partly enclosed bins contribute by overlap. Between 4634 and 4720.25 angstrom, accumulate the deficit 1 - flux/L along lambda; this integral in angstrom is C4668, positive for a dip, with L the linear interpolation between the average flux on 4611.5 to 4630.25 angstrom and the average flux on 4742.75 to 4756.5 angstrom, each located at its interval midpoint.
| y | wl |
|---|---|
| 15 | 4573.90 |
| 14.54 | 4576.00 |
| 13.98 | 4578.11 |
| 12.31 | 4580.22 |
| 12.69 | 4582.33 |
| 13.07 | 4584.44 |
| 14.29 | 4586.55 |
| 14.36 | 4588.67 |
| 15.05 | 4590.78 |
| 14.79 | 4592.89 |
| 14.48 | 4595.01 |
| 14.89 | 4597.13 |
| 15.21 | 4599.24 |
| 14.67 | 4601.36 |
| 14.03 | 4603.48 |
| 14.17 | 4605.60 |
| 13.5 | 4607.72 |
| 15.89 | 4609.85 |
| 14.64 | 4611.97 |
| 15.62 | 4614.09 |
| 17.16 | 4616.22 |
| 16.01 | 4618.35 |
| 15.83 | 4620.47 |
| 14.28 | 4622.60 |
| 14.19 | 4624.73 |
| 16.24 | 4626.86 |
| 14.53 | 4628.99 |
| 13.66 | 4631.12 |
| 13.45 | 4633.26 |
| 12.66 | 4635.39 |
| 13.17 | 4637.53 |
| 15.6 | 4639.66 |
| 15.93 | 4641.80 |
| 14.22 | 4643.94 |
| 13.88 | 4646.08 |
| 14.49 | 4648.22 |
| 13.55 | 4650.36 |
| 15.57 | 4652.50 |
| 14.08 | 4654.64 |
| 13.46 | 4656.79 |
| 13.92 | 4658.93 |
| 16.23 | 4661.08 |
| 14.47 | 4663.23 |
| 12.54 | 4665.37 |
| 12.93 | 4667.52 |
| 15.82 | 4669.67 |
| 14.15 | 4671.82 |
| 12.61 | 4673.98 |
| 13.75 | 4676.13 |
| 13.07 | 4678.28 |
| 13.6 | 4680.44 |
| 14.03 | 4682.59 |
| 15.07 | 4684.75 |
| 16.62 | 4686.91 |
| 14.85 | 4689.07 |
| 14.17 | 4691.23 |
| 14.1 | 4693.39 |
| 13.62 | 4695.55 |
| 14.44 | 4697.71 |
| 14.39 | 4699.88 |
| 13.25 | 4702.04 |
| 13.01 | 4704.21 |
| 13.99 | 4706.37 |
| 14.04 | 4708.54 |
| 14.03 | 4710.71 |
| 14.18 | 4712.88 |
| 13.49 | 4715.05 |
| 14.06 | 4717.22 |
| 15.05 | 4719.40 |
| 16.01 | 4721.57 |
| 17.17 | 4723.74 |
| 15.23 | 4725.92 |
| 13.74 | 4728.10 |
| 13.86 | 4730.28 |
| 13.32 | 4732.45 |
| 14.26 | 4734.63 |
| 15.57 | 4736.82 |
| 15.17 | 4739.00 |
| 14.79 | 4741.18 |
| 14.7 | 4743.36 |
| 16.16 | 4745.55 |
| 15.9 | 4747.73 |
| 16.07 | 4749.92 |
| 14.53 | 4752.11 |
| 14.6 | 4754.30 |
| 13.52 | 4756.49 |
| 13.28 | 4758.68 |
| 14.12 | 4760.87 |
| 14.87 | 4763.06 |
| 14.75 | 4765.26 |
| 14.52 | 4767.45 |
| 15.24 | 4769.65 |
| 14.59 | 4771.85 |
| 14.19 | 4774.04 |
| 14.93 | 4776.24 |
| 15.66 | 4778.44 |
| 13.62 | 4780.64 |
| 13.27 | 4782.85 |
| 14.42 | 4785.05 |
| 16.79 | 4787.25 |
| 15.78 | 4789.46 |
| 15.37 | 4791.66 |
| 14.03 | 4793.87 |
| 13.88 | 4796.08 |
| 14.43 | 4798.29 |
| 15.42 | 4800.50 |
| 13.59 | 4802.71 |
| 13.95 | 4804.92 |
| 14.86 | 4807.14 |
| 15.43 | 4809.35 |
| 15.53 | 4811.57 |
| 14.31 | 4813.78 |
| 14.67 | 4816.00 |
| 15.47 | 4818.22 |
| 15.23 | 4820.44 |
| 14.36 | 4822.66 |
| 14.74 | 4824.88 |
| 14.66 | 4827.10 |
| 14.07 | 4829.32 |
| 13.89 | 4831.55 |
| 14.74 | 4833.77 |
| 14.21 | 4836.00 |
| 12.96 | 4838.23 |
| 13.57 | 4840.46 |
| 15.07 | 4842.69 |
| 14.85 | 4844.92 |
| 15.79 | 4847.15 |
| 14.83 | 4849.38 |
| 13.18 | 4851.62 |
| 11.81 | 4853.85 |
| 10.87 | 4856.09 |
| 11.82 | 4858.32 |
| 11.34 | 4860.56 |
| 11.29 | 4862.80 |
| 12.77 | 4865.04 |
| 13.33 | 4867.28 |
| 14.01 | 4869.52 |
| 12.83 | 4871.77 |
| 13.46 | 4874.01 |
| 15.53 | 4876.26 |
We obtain 6.6 angstrom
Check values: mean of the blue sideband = 15.4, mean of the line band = 14.1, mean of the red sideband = 15.2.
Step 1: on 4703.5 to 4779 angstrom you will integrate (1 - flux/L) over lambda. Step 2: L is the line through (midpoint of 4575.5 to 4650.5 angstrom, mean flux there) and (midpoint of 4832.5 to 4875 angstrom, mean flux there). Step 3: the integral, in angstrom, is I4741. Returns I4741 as -4.3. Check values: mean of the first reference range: 14.5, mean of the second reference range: 13.3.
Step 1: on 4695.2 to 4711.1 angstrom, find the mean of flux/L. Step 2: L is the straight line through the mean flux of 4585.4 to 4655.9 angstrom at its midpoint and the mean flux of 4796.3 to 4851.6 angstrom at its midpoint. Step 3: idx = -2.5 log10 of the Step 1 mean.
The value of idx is 0.059 mag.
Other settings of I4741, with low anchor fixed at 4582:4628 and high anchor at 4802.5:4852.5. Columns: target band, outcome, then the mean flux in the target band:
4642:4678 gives 1.5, 14.1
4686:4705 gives 0.6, 14.3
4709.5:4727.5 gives -0.2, 14.9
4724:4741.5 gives 0.1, 14.6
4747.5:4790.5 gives -0.3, 14.7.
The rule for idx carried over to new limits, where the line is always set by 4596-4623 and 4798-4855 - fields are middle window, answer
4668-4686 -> 0.07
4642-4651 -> 0.06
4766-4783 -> 0.00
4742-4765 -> -0.01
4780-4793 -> -0.03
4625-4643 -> 0.05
